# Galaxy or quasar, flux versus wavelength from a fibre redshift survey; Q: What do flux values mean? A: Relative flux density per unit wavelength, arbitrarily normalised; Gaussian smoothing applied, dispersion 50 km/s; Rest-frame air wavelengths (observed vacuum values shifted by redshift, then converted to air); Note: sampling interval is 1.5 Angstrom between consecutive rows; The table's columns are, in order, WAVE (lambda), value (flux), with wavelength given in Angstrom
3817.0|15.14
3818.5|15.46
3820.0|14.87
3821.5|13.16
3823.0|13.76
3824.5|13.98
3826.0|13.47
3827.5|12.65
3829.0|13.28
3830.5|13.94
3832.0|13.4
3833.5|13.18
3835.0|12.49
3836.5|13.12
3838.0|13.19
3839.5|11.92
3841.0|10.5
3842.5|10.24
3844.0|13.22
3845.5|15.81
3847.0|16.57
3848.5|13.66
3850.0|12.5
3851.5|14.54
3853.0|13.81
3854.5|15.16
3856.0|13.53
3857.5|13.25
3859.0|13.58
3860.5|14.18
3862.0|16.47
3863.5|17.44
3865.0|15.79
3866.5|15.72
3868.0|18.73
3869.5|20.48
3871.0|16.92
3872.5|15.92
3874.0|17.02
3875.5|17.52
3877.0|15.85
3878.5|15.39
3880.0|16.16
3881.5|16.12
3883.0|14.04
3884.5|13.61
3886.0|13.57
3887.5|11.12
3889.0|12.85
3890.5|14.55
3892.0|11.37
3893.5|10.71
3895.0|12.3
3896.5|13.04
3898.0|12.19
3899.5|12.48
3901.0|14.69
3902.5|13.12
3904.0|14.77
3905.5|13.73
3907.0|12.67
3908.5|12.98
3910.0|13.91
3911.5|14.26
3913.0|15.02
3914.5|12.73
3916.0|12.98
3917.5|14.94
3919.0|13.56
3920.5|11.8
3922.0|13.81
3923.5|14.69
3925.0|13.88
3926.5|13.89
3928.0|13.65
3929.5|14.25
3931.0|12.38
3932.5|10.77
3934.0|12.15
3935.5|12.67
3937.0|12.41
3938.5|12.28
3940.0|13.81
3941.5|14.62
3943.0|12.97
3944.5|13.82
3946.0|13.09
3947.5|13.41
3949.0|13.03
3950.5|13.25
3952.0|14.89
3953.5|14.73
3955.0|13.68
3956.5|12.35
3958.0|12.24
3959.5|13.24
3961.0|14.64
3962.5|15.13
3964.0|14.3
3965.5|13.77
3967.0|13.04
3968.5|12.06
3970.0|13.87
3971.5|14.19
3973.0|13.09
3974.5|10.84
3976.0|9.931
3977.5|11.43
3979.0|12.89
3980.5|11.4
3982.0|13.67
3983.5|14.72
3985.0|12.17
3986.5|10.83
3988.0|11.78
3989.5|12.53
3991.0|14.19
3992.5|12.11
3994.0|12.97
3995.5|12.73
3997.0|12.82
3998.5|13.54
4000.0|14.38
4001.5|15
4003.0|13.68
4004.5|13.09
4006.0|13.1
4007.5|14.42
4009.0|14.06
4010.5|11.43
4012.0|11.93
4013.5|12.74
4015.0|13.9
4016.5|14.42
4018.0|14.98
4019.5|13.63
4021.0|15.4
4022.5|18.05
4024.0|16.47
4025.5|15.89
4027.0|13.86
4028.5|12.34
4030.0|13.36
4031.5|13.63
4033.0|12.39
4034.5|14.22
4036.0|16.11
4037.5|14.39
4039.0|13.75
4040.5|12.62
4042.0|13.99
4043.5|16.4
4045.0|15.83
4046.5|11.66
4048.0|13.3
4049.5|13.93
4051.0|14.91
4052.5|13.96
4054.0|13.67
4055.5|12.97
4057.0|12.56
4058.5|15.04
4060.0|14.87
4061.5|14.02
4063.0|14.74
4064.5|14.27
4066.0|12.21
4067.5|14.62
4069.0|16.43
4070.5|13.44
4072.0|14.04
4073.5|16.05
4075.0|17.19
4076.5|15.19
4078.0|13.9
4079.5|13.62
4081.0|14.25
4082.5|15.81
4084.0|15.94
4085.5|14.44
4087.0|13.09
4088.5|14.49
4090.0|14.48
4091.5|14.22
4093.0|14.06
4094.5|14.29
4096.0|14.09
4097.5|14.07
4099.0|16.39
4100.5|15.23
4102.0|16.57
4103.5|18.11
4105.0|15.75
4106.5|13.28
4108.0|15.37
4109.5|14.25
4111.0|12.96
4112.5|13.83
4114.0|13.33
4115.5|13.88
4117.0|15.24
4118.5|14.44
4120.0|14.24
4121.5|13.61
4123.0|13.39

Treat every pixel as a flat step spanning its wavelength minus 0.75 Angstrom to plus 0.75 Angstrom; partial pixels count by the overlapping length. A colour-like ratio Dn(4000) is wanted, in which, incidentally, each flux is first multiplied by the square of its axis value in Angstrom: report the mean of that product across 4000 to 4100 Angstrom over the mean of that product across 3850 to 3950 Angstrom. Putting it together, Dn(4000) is 1.10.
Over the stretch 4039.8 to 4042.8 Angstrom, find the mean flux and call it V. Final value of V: 13.4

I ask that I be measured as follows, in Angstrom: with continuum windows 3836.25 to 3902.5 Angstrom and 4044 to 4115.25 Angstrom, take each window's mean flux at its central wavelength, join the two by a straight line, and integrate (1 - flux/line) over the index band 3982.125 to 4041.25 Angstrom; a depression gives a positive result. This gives 3.09 Angstrom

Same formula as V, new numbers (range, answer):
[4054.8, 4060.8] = 13.9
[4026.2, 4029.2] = 13.2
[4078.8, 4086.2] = 14.8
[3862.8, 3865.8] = 16.6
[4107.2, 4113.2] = 14.1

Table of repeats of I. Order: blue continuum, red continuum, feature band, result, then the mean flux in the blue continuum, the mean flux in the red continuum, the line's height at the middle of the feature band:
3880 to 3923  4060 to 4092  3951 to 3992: 2.5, 13.4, 14.6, 13.9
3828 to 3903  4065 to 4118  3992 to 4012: 1.7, 14.2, 14.7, 14.5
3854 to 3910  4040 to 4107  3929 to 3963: 3.0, 14.6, 14.5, 14.6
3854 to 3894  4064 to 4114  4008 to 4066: 2.9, 15.1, 14.7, 14.8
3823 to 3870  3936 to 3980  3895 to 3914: 0.2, 14.1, 13.2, 13.7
